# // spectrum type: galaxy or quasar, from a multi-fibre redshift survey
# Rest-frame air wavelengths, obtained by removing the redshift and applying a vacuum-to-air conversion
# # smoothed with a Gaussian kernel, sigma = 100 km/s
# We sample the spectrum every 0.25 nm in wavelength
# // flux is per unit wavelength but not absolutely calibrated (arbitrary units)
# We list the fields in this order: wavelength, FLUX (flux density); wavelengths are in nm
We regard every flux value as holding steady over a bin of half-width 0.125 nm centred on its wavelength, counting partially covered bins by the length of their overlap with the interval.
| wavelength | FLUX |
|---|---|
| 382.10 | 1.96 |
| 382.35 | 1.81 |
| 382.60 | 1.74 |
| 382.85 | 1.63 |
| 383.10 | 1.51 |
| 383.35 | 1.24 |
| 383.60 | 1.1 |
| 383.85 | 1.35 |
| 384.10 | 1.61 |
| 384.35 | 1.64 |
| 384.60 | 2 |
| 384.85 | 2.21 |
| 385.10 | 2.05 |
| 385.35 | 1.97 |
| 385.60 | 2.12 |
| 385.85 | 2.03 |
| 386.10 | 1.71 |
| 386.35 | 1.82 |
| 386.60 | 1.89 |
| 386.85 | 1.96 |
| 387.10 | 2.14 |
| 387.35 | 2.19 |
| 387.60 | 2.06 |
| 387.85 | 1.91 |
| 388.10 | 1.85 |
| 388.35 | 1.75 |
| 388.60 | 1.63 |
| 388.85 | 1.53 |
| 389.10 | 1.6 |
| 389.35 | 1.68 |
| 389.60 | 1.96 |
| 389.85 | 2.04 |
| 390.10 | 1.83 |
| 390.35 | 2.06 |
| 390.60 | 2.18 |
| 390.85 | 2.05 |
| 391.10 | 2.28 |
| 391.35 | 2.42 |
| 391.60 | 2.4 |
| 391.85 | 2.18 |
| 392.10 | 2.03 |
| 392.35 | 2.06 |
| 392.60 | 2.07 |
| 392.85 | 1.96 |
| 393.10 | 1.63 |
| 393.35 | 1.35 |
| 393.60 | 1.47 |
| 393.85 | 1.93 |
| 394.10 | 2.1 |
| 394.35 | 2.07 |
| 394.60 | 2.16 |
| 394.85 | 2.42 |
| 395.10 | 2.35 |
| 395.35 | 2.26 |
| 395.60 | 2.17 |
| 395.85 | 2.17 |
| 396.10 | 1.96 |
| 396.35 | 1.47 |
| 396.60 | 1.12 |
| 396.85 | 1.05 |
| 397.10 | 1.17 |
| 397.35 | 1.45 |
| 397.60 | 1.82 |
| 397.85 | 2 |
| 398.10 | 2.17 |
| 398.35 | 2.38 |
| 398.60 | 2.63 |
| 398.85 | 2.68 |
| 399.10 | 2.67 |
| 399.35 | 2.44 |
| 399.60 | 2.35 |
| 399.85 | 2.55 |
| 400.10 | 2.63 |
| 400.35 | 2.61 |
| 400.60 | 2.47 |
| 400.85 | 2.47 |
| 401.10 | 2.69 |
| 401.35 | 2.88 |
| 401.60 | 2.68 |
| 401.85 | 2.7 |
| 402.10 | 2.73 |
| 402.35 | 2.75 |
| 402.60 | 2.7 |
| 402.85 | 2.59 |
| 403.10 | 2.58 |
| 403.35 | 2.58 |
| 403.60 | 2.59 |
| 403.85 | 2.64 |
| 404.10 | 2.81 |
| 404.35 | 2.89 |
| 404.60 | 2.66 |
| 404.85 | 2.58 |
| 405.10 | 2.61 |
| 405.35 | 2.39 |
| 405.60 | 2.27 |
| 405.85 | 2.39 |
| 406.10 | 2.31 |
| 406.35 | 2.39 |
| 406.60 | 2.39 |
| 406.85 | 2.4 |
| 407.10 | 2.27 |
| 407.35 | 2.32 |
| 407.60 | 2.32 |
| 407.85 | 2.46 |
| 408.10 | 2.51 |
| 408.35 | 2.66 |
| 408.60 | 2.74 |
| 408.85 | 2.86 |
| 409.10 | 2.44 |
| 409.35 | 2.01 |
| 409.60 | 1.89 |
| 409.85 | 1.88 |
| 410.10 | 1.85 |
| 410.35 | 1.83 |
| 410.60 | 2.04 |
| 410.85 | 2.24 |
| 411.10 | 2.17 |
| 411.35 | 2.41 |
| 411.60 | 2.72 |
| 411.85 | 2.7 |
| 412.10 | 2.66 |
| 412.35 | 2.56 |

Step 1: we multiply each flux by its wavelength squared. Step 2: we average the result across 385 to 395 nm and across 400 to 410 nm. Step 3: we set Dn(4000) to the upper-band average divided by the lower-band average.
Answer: 1.4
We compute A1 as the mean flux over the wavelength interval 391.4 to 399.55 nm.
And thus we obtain 2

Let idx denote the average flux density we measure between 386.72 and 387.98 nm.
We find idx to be 2.05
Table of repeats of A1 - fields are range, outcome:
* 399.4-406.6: 2.58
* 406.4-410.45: 2.31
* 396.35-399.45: 1.94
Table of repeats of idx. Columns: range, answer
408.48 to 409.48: 2.51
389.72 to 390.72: 2.03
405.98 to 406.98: 2.37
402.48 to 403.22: 2.62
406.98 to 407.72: 2.3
